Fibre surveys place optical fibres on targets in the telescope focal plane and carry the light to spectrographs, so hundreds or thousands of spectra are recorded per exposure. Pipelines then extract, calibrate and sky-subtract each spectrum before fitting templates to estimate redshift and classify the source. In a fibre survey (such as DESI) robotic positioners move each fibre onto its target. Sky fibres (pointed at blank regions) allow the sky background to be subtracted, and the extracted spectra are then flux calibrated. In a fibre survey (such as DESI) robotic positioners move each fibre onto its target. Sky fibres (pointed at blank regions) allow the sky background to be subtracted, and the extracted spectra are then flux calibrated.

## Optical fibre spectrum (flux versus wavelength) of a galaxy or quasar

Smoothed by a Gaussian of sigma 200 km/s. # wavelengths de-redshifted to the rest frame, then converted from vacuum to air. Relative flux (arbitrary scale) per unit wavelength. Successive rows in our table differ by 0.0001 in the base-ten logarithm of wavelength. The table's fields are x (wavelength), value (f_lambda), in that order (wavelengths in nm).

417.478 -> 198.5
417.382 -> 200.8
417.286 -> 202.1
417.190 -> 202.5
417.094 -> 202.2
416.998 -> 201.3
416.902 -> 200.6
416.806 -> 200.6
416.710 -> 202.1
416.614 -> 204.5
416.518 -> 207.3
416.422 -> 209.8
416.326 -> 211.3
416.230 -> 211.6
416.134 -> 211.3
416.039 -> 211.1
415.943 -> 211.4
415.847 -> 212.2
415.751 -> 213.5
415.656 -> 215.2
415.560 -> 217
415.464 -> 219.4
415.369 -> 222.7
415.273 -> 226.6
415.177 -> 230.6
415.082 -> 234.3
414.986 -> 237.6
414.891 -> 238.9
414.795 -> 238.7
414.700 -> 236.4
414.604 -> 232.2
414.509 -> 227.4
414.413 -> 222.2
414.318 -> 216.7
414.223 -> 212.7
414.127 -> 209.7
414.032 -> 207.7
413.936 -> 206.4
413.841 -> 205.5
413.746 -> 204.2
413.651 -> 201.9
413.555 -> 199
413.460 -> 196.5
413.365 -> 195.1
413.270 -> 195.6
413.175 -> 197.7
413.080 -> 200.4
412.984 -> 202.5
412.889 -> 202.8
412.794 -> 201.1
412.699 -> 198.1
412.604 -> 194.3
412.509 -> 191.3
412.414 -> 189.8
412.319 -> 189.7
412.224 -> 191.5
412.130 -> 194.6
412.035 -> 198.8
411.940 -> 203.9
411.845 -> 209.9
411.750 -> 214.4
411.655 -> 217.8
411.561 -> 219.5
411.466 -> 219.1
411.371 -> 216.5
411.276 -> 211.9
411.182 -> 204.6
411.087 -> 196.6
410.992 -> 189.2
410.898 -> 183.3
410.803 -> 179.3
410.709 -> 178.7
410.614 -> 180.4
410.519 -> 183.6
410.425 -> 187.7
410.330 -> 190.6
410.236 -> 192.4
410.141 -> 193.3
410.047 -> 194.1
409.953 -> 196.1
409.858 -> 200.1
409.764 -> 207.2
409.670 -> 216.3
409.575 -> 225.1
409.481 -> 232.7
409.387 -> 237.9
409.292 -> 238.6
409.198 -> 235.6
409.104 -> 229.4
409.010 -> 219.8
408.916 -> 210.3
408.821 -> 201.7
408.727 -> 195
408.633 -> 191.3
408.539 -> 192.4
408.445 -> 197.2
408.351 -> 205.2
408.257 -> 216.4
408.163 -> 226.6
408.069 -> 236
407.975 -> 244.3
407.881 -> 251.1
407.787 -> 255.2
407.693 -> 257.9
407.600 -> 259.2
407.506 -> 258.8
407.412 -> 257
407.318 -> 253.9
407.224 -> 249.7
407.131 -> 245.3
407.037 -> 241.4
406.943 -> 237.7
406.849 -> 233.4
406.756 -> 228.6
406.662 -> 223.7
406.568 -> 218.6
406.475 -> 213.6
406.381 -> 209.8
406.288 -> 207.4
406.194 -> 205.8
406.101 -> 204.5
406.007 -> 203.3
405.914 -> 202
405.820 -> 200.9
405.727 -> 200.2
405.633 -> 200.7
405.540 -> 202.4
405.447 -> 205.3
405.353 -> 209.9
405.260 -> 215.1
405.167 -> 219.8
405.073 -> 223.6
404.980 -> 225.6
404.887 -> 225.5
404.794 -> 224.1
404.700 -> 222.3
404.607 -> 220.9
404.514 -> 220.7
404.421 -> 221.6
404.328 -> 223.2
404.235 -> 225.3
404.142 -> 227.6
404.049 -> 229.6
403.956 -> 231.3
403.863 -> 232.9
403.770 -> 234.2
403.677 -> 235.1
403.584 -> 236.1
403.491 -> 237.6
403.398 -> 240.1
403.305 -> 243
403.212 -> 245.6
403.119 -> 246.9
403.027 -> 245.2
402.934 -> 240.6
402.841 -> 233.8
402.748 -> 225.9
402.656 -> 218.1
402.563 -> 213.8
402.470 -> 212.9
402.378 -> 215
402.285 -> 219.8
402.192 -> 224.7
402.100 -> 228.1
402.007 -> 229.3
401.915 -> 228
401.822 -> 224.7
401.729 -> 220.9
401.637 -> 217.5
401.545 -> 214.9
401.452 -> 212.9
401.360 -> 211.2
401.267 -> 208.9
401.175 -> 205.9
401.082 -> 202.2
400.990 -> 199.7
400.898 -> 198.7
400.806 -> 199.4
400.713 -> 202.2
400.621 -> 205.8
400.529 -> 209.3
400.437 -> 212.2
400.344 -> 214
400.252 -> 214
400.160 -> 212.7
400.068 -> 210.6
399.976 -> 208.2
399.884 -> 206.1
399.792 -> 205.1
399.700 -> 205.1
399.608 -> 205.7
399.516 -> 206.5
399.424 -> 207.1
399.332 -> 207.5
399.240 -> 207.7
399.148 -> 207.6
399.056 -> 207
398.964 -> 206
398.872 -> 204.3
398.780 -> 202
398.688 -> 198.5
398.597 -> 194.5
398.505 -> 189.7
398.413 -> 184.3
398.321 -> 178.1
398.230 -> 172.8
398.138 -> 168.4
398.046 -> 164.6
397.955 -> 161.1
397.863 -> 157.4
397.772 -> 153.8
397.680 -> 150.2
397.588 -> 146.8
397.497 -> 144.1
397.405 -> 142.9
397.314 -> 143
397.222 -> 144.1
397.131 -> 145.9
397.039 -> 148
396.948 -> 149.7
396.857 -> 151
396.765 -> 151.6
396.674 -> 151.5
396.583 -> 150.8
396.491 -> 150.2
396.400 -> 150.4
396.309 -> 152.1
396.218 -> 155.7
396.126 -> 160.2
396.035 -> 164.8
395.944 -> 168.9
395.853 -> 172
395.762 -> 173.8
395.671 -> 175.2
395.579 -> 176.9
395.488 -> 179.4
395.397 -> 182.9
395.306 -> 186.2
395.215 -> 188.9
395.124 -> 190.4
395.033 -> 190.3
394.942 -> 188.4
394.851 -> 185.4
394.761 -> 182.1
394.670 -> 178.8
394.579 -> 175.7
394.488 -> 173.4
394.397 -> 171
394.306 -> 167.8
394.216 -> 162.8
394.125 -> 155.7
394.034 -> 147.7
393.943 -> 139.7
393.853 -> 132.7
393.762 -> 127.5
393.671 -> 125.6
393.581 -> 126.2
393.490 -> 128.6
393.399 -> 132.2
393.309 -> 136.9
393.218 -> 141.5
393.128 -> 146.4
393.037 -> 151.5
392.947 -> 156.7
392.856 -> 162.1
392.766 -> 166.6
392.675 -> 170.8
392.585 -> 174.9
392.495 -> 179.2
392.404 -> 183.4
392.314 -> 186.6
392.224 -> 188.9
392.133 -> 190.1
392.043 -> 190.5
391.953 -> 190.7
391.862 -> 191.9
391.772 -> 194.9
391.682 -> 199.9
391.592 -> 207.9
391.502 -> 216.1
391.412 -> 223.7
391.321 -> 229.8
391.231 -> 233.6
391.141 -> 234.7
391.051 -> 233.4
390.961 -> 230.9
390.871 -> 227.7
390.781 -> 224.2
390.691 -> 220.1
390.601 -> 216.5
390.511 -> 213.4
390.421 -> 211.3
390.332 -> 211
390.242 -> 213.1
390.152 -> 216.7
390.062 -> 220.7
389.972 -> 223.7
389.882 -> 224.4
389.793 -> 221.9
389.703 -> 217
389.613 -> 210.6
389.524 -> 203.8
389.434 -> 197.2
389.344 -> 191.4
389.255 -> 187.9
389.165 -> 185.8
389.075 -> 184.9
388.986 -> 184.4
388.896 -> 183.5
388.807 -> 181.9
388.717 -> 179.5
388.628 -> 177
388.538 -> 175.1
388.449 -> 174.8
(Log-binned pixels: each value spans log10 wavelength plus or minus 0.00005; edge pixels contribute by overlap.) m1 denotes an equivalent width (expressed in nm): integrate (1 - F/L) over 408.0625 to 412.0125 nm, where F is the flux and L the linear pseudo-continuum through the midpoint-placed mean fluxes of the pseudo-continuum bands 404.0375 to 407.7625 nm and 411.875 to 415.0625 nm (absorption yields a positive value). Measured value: 0.162 nm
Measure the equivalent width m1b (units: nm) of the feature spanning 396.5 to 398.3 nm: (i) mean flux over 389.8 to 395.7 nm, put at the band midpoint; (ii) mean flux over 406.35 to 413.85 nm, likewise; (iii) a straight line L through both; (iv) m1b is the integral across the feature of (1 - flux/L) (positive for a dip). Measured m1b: 0.37 nm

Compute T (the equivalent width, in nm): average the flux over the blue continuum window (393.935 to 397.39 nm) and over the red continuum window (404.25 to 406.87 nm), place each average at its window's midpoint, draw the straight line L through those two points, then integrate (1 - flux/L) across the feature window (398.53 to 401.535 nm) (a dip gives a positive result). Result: -0.31 nm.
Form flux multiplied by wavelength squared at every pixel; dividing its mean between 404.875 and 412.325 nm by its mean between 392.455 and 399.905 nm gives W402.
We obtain 1.4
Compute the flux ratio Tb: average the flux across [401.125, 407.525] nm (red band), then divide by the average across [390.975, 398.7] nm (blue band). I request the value 1.32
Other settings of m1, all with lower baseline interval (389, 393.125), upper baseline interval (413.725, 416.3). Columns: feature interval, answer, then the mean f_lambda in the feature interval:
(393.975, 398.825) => 0.92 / 167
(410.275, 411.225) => 0.13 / 187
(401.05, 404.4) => -0.25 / 226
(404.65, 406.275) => 0.01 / 211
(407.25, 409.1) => -0.12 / 228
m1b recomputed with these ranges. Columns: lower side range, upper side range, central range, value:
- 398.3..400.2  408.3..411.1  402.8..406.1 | -0.35 nm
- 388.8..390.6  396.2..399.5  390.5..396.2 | 0.31 nm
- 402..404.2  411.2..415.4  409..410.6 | 0.06 nm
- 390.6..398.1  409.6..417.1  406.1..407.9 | -0.38 nm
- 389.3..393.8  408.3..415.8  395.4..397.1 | 0.31 nm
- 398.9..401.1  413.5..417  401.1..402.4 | -0.07 nm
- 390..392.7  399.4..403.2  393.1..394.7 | 0.47 nm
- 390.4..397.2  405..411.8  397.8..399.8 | -0.03 nm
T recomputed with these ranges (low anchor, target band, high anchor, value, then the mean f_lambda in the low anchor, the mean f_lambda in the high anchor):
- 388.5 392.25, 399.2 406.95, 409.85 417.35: -0.437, 206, 206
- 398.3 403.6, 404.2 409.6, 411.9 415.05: -0.312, 214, 207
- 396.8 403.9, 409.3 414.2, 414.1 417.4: 0.251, 202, 216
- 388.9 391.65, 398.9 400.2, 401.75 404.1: 0.108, 213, 231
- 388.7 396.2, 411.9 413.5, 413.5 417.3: 0.109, 185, 215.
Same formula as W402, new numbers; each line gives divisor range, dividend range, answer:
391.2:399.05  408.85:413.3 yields 1.30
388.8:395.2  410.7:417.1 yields 1.25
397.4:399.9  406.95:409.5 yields 1.31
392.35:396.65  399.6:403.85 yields 1.40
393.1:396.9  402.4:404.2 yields 1.51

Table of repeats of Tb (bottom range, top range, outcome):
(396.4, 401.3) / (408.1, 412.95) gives 1.11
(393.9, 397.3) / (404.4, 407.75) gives 1.35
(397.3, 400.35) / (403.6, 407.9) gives 1.20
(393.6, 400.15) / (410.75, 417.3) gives 1.21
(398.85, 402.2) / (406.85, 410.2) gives 1.07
